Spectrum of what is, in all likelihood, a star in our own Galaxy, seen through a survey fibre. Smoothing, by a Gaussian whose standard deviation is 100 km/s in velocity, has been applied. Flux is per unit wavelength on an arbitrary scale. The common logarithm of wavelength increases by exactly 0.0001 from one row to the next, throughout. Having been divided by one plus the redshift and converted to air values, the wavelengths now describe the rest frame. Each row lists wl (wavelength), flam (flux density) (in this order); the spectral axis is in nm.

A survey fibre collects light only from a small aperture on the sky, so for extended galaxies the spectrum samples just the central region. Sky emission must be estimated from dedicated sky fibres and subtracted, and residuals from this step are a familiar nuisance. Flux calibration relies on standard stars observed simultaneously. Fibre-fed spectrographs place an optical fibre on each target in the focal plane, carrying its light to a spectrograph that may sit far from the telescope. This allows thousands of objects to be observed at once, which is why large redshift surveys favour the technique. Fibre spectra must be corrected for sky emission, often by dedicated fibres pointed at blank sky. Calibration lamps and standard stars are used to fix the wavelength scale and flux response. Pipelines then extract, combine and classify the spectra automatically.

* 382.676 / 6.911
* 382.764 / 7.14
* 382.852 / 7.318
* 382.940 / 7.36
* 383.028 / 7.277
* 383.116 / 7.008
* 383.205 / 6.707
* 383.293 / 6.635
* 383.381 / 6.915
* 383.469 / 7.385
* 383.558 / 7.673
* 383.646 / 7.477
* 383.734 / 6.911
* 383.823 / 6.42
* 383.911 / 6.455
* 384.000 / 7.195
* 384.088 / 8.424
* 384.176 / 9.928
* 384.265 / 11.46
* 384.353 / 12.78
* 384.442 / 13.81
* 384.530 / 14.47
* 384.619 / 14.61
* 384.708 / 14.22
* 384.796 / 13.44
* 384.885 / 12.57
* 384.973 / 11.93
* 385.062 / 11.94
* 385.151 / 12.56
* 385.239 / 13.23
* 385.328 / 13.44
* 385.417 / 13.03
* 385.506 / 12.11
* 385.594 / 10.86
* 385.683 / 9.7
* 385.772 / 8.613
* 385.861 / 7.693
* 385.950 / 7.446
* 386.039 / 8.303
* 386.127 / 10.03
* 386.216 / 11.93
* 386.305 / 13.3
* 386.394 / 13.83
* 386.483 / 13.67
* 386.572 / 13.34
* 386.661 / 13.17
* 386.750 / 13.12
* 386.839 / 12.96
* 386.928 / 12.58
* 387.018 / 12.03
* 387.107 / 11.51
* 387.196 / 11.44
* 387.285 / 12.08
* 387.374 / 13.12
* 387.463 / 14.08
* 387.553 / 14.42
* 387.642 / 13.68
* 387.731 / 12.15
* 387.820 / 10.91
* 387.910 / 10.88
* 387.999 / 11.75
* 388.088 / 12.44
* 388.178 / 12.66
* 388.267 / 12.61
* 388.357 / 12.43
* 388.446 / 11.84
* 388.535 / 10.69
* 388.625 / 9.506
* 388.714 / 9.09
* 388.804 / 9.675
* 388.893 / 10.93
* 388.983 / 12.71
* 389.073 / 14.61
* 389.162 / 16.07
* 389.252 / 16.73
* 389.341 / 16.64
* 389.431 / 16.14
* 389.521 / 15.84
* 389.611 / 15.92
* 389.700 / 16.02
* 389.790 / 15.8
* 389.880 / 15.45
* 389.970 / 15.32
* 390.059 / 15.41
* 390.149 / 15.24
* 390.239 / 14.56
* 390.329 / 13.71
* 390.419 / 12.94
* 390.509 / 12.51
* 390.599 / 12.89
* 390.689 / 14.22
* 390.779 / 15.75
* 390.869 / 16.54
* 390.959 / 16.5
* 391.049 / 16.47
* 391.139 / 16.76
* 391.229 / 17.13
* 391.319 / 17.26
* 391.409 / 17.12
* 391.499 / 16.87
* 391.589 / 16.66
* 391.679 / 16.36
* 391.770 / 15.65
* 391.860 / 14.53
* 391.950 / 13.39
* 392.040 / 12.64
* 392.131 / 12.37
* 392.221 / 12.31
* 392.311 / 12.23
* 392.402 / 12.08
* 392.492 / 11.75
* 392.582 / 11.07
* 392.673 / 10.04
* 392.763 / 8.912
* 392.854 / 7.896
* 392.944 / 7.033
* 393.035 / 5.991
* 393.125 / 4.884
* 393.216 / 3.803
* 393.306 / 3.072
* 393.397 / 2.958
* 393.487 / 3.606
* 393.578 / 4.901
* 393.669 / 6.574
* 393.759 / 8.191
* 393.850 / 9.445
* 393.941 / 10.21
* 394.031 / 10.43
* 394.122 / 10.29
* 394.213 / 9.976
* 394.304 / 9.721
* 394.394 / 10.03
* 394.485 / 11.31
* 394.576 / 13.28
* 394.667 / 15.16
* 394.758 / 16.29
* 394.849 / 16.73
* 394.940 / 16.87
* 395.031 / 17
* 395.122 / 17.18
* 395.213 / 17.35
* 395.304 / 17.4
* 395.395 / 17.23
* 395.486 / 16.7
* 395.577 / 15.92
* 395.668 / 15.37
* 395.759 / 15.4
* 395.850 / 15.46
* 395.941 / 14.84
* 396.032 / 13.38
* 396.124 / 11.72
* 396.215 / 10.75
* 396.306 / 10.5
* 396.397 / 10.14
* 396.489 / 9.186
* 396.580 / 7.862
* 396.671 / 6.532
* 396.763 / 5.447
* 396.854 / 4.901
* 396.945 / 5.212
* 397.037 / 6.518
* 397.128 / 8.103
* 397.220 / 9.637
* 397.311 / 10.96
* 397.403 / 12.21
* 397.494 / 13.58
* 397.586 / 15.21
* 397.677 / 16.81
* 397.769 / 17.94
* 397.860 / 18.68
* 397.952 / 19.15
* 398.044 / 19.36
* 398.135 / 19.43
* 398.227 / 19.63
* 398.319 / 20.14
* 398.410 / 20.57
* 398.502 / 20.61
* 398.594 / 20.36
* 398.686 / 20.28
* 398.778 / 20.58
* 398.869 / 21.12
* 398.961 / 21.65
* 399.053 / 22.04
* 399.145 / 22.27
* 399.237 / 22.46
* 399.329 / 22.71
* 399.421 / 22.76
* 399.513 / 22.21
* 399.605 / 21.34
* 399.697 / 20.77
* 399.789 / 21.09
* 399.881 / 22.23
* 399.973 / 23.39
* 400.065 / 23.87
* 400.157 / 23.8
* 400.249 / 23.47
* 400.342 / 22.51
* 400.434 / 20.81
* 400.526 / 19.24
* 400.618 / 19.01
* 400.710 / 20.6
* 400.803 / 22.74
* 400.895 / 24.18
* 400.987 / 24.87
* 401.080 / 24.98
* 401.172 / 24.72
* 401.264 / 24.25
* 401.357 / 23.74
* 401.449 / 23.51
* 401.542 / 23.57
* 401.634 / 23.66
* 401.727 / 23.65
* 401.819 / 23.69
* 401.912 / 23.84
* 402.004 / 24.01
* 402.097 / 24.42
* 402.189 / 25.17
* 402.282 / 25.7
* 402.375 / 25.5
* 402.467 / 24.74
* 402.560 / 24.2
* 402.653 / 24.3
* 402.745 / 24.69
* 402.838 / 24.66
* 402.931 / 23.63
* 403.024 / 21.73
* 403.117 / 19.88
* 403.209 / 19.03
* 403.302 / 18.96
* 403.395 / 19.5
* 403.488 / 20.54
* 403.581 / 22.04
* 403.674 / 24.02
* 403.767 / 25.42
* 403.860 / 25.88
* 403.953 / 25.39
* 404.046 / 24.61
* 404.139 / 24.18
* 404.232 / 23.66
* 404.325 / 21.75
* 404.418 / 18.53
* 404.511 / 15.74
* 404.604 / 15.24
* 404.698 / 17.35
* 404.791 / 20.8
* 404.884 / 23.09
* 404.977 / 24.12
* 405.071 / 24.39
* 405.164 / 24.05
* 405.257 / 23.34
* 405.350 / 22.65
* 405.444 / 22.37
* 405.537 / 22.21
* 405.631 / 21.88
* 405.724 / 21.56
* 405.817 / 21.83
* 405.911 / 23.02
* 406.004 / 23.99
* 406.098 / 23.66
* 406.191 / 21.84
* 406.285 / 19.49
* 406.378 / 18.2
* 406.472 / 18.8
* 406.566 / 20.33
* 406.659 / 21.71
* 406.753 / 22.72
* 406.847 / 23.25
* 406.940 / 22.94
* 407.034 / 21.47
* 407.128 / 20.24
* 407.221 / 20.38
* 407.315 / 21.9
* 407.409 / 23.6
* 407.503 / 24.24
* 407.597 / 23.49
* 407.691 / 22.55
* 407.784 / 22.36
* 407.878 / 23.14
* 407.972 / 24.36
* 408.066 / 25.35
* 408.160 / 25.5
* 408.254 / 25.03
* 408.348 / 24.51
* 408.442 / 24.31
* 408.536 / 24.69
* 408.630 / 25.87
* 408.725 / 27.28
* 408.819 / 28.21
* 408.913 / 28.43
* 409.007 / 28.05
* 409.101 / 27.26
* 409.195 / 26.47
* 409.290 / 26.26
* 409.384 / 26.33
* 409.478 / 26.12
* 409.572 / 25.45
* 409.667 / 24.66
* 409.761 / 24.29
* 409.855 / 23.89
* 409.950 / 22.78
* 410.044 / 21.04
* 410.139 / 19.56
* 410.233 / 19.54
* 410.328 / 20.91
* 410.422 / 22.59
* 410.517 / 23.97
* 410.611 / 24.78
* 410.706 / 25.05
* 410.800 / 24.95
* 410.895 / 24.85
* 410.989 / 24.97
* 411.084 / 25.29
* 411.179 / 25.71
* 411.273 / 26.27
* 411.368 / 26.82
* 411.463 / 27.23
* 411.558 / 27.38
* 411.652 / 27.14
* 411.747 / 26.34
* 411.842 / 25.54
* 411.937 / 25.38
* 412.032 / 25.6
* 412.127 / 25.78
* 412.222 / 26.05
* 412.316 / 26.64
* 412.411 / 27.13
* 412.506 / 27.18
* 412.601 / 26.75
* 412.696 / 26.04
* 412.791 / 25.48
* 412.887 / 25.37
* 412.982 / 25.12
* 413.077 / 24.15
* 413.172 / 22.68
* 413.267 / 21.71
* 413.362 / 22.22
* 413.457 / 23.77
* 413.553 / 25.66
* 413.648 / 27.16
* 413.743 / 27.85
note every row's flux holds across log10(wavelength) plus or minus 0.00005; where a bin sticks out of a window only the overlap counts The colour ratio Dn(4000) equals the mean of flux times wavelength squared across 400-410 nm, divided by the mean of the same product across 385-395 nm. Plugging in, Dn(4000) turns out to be 2.0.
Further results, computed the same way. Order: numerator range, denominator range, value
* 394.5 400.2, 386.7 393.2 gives 1.29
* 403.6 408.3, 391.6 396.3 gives 2.02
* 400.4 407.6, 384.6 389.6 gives 1.98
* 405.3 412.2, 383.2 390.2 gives 2.23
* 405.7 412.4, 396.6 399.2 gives 1.63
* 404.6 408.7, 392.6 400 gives 1.70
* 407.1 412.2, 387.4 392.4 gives 1.94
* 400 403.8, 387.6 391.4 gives 1.75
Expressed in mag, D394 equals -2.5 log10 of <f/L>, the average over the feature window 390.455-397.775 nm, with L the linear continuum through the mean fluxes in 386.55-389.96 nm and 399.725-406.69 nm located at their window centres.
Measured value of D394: 0.352 mag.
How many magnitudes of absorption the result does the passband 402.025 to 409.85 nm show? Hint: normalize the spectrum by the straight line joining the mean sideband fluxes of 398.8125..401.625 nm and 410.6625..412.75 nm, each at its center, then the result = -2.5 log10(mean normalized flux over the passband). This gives 0.05 mag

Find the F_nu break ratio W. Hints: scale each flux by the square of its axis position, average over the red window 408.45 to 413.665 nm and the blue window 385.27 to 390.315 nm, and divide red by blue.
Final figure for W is 2.22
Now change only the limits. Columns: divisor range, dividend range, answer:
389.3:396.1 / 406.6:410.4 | 1.99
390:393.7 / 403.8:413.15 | 2.16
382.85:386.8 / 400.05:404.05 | 2.43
